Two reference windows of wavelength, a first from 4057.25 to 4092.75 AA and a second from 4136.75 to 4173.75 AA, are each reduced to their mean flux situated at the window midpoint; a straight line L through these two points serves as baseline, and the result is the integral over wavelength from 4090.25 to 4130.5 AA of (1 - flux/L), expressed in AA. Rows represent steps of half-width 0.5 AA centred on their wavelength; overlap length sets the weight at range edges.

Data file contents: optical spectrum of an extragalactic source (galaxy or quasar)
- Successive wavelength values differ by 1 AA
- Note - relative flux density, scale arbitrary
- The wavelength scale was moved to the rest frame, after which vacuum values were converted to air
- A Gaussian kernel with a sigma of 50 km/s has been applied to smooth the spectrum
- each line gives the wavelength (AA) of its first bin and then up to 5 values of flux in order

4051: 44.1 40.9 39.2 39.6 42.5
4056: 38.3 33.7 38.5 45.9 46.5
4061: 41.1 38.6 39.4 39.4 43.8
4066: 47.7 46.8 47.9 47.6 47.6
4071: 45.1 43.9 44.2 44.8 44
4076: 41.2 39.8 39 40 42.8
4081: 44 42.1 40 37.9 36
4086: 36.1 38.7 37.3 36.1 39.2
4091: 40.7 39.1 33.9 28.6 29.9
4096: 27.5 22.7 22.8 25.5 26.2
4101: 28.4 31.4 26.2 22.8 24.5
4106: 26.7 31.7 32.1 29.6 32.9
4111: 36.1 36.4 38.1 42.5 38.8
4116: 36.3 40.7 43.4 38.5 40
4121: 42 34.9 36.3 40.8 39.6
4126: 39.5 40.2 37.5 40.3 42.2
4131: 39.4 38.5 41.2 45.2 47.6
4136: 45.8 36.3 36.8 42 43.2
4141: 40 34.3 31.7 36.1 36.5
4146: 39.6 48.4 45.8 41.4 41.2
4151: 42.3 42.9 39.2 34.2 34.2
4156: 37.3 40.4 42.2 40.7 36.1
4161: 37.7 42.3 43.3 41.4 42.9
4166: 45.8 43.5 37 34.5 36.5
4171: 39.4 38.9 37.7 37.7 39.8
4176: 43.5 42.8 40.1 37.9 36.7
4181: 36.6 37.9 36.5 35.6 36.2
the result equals 6.4 AA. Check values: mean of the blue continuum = 41.7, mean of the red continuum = 39.6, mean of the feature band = 34.2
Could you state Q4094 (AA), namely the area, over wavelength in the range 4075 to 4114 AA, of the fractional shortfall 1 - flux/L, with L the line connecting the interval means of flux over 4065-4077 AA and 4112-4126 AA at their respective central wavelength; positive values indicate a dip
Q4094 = 7.7 AA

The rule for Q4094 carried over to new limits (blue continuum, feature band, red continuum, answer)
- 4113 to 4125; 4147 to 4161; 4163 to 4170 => 0.1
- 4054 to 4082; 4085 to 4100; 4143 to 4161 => 3.3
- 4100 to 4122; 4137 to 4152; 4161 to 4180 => -1.0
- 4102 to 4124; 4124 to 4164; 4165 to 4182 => -3.2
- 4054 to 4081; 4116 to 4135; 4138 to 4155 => 0.2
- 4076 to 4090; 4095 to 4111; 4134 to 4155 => 4.8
